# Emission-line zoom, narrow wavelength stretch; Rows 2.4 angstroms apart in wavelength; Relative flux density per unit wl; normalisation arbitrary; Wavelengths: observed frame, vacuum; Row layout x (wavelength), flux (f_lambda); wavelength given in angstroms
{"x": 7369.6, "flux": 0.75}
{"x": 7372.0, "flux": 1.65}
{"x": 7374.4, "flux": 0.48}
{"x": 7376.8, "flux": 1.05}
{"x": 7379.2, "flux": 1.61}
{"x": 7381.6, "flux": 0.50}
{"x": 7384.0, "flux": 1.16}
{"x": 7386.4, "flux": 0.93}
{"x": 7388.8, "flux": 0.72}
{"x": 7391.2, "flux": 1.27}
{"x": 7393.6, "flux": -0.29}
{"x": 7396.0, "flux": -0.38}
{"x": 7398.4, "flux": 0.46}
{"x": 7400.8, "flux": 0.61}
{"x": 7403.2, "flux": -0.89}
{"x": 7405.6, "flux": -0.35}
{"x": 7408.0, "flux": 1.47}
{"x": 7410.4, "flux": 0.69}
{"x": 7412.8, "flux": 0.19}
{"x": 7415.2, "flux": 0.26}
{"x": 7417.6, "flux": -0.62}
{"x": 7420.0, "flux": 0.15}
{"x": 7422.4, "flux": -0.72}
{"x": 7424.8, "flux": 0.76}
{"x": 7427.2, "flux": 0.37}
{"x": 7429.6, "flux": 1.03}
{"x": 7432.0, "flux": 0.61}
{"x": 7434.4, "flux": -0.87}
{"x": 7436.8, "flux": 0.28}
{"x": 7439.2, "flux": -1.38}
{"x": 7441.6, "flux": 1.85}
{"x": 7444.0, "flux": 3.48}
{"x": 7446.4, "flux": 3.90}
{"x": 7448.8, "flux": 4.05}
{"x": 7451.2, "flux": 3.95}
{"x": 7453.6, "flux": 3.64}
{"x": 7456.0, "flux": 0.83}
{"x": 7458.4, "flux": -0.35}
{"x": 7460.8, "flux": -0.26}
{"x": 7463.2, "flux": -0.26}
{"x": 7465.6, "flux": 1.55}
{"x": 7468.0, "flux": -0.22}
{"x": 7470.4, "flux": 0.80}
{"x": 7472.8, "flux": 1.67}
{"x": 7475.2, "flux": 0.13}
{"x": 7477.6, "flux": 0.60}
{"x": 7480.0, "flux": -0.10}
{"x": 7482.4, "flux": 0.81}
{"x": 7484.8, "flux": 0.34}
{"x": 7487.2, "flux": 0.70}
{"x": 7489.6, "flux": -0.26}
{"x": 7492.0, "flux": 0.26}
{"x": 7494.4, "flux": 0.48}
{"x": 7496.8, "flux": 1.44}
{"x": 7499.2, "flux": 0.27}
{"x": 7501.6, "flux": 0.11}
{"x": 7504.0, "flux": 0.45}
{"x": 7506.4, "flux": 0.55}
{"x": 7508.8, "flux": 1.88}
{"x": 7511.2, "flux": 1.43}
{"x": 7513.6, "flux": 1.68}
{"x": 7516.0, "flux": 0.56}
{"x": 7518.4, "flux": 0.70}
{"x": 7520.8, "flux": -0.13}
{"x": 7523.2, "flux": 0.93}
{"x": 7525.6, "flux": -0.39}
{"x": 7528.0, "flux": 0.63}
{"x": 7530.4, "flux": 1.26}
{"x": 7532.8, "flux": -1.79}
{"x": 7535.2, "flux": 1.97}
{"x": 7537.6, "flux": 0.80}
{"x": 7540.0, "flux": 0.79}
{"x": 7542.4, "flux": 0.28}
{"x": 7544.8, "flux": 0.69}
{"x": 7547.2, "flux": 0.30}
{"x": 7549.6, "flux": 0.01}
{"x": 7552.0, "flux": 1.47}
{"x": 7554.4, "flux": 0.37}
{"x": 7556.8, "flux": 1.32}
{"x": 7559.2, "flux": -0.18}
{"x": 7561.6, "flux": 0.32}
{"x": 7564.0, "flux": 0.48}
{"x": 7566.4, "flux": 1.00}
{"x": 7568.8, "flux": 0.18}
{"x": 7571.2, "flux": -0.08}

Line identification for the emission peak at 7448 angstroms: [O II]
